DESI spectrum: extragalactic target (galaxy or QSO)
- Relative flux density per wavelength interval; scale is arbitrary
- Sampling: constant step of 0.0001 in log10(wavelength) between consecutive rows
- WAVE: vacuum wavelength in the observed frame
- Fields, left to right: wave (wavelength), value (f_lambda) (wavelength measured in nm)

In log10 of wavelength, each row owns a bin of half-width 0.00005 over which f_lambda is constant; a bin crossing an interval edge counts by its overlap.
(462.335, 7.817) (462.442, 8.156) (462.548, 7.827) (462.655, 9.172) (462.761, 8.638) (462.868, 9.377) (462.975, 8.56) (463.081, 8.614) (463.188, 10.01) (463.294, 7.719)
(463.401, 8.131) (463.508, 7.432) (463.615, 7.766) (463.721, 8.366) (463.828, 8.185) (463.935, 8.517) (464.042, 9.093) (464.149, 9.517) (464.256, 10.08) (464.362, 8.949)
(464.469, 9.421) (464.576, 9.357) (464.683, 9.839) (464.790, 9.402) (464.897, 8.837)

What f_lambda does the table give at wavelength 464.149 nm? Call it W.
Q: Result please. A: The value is 9.517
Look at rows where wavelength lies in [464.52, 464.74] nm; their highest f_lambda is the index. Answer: 9.839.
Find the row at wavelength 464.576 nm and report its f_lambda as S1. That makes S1 9.357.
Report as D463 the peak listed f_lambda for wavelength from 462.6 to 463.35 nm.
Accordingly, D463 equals 10.01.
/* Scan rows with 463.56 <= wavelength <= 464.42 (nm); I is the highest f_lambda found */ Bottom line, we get 10.08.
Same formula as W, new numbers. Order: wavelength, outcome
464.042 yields 9.093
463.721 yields 8.366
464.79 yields 9.402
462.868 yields 9.377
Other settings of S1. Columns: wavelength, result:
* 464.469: 9.421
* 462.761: 8.638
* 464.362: 8.949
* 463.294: 7.719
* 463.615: 7.766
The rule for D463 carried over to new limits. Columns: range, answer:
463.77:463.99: 8.517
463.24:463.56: 8.131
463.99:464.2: 9.517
